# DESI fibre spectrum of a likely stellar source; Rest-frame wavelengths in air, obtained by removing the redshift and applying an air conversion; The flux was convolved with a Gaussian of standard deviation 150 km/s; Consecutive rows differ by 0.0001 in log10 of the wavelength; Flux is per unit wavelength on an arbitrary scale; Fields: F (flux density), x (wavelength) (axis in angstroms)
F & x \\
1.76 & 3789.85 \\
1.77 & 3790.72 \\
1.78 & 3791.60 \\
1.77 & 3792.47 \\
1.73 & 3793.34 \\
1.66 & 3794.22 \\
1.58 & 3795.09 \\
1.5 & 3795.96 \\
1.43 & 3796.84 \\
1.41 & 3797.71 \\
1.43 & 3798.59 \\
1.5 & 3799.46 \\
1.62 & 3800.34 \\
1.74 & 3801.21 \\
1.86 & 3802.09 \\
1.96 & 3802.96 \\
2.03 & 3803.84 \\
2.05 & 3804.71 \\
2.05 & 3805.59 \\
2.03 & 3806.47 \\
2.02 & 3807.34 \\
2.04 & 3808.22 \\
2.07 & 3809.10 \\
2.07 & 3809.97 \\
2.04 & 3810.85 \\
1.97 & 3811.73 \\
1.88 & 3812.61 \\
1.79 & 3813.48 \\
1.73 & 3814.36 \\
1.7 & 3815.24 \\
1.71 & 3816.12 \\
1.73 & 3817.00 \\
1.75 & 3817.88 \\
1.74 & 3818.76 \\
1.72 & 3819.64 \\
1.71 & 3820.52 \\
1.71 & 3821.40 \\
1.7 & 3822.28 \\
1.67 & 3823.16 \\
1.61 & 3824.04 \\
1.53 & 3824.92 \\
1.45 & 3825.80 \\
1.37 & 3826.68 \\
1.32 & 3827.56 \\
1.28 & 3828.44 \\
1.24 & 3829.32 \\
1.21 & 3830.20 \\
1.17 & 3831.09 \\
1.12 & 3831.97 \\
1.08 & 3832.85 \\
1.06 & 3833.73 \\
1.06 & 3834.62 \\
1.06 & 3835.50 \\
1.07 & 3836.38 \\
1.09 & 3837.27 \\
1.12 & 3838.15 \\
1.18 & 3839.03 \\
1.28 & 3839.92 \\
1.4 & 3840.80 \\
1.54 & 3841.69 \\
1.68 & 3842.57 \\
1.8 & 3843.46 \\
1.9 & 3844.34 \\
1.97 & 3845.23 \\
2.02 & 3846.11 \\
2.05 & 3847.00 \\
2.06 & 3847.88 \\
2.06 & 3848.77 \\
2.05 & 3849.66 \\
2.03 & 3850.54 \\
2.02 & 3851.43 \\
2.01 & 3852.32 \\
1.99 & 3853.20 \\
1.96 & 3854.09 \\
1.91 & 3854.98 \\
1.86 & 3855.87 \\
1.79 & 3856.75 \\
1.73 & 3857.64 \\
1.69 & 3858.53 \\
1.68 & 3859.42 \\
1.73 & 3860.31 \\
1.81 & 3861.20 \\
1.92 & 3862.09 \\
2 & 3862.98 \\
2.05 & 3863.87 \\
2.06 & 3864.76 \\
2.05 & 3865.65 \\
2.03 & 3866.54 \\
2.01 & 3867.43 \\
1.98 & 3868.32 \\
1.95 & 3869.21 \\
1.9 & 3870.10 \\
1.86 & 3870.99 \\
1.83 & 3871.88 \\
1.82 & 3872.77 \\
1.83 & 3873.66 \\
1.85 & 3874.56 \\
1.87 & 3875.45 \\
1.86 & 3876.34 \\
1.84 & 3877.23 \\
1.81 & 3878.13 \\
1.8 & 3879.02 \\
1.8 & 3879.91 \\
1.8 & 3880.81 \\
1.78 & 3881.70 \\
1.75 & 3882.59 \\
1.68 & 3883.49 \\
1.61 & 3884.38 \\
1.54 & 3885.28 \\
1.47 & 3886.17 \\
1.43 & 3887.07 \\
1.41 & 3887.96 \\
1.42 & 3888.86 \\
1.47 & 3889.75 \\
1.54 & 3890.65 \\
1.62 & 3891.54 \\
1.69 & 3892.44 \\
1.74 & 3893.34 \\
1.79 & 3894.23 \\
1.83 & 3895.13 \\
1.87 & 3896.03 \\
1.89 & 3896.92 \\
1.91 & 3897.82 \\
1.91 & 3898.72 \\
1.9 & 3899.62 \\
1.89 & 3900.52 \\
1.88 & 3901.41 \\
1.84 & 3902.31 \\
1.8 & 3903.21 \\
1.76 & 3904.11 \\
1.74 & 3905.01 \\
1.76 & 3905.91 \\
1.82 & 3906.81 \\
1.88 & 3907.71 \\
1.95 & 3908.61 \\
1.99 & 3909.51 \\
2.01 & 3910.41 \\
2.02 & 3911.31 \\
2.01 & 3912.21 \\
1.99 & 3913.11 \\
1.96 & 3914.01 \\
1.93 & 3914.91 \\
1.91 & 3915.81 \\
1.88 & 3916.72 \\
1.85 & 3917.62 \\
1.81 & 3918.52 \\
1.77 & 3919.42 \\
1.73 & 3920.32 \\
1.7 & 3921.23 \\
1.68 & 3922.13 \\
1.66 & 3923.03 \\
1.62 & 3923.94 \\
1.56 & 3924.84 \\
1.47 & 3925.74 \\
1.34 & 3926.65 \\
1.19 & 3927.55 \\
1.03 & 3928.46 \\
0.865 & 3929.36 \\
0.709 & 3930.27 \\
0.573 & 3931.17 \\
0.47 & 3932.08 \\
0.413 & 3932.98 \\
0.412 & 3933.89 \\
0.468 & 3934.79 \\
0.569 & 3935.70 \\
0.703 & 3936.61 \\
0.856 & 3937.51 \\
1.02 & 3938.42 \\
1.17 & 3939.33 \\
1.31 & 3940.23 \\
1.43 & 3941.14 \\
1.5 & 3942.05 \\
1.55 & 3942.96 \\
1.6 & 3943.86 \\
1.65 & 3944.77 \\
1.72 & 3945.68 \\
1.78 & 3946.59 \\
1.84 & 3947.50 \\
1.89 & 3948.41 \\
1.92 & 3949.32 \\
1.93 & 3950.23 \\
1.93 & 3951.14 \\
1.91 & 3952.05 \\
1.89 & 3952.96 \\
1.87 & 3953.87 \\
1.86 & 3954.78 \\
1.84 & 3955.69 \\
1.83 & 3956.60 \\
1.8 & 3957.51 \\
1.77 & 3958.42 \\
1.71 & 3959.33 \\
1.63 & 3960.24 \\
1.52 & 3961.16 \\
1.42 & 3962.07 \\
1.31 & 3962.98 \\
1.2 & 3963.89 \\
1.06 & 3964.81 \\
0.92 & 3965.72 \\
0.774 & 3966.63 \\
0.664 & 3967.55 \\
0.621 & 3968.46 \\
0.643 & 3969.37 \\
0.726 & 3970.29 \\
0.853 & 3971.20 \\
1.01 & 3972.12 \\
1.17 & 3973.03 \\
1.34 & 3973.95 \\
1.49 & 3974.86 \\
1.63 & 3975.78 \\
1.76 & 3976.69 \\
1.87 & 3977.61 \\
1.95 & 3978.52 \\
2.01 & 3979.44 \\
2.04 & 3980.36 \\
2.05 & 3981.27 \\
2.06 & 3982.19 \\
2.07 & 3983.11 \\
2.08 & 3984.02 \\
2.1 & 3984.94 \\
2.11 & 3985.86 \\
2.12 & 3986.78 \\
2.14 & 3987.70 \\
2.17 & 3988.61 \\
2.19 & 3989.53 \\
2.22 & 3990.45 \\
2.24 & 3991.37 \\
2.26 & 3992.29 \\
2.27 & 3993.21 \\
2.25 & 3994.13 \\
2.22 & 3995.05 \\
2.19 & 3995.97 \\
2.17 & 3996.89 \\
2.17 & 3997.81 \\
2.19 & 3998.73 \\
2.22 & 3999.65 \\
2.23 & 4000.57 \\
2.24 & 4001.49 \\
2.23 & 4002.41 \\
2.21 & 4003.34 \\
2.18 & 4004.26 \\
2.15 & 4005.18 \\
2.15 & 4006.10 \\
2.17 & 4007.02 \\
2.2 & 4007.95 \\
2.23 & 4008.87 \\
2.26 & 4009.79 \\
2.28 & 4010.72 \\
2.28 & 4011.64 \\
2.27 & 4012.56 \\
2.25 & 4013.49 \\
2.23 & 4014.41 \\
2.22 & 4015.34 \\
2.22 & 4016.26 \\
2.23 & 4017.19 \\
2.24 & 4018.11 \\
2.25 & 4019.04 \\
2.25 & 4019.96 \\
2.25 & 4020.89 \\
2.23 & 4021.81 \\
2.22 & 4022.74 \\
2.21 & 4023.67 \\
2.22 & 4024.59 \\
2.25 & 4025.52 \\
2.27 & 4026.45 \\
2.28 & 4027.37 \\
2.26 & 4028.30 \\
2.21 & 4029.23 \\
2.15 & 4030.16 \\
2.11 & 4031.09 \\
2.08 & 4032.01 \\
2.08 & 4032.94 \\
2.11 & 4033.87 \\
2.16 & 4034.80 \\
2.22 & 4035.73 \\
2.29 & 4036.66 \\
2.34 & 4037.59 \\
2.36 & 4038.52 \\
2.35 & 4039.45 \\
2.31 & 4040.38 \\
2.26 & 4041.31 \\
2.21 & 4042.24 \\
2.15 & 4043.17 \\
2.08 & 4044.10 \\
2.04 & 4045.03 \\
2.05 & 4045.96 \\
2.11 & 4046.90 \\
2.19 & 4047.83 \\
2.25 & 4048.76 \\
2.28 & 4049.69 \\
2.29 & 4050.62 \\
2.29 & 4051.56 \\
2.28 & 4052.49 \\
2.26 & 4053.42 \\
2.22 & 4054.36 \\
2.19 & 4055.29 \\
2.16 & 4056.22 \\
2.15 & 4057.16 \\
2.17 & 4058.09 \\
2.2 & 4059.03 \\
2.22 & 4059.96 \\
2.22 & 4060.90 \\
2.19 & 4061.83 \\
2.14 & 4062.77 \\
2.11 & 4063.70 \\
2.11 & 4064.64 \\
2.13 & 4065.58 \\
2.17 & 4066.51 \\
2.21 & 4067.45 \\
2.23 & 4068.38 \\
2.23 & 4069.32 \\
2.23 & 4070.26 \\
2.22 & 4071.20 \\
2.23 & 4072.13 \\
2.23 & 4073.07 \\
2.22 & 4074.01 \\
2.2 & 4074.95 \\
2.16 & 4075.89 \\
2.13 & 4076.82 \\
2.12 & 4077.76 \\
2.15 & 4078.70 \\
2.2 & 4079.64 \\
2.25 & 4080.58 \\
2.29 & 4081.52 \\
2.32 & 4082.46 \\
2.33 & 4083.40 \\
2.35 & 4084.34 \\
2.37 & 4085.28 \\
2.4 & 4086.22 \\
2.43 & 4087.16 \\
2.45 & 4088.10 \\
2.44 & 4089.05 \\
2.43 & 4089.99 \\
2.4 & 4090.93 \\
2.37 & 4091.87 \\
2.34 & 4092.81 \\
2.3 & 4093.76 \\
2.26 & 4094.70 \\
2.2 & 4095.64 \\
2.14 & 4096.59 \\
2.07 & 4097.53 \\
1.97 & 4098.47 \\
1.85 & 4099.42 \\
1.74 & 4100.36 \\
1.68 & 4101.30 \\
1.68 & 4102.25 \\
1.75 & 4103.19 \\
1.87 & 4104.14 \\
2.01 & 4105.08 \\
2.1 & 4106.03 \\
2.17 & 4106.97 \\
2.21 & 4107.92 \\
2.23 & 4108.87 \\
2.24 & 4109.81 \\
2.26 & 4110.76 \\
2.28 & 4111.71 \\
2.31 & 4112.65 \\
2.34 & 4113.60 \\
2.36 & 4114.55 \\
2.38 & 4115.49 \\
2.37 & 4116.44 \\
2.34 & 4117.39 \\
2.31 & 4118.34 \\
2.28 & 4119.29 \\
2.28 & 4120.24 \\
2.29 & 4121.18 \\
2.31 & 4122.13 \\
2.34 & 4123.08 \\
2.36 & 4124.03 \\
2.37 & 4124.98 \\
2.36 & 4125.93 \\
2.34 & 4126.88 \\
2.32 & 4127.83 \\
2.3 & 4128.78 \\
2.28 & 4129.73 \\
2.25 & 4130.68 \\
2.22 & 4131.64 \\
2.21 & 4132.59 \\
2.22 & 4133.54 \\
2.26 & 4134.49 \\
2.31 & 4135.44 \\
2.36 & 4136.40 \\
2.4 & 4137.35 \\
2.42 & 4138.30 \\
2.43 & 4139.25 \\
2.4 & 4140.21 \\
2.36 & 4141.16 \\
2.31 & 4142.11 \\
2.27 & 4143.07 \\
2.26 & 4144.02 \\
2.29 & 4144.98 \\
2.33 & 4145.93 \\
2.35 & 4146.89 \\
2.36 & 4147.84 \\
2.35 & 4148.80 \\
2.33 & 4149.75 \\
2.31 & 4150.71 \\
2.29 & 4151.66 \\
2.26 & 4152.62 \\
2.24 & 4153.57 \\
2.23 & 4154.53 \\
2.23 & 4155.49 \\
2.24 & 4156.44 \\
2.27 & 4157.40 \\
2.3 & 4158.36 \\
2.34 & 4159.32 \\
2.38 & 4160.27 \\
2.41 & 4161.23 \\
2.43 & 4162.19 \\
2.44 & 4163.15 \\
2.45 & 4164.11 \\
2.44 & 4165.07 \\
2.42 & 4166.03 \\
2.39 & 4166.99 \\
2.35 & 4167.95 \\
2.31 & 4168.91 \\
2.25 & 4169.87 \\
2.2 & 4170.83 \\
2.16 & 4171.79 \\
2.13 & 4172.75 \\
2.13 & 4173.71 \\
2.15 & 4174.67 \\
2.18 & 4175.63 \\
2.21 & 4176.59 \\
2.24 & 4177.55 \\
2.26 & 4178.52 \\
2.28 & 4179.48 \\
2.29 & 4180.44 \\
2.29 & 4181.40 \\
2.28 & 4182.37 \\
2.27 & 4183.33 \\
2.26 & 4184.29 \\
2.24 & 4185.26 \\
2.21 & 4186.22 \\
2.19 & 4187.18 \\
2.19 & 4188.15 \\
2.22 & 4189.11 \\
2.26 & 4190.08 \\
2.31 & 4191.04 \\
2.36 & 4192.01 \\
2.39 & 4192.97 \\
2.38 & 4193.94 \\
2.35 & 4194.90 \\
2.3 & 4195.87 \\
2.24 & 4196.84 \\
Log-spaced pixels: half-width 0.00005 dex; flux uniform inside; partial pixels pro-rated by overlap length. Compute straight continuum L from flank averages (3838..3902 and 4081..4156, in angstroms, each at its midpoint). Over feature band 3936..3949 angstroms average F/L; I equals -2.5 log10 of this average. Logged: 0.33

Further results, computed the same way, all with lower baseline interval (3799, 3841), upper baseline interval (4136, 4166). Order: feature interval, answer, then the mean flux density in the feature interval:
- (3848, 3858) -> -0.17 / 1.95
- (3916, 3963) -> 0.28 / 1.45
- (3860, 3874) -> -0.14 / 1.93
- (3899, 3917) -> -0.06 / 1.9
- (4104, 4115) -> 0.02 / 2.21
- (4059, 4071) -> -0.02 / 2.18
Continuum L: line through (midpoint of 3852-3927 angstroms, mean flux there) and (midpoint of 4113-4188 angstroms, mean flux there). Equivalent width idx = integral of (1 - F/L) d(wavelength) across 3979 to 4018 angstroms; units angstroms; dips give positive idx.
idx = -3.4 angstroms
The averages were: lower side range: 1.8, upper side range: 2.3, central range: 2.19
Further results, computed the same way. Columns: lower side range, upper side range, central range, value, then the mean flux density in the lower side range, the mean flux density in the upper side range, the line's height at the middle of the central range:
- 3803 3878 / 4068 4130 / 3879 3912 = 1.5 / 1.74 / 2.23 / 1.84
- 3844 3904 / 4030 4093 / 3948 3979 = 8.6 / 1.83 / 2.23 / 2.02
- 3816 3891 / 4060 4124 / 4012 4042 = -2.4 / 1.68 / 2.21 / 2.06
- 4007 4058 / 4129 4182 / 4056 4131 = 1.3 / 2.22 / 2.3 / 2.26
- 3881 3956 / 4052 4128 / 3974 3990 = -1.4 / 1.58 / 2.22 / 1.82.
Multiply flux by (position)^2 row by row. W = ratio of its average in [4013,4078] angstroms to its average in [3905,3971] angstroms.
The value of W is 1.6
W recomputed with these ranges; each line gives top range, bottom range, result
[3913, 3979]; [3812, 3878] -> 0.87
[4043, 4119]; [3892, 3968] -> 1.53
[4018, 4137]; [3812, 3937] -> 1.50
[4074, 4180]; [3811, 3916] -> 1.49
